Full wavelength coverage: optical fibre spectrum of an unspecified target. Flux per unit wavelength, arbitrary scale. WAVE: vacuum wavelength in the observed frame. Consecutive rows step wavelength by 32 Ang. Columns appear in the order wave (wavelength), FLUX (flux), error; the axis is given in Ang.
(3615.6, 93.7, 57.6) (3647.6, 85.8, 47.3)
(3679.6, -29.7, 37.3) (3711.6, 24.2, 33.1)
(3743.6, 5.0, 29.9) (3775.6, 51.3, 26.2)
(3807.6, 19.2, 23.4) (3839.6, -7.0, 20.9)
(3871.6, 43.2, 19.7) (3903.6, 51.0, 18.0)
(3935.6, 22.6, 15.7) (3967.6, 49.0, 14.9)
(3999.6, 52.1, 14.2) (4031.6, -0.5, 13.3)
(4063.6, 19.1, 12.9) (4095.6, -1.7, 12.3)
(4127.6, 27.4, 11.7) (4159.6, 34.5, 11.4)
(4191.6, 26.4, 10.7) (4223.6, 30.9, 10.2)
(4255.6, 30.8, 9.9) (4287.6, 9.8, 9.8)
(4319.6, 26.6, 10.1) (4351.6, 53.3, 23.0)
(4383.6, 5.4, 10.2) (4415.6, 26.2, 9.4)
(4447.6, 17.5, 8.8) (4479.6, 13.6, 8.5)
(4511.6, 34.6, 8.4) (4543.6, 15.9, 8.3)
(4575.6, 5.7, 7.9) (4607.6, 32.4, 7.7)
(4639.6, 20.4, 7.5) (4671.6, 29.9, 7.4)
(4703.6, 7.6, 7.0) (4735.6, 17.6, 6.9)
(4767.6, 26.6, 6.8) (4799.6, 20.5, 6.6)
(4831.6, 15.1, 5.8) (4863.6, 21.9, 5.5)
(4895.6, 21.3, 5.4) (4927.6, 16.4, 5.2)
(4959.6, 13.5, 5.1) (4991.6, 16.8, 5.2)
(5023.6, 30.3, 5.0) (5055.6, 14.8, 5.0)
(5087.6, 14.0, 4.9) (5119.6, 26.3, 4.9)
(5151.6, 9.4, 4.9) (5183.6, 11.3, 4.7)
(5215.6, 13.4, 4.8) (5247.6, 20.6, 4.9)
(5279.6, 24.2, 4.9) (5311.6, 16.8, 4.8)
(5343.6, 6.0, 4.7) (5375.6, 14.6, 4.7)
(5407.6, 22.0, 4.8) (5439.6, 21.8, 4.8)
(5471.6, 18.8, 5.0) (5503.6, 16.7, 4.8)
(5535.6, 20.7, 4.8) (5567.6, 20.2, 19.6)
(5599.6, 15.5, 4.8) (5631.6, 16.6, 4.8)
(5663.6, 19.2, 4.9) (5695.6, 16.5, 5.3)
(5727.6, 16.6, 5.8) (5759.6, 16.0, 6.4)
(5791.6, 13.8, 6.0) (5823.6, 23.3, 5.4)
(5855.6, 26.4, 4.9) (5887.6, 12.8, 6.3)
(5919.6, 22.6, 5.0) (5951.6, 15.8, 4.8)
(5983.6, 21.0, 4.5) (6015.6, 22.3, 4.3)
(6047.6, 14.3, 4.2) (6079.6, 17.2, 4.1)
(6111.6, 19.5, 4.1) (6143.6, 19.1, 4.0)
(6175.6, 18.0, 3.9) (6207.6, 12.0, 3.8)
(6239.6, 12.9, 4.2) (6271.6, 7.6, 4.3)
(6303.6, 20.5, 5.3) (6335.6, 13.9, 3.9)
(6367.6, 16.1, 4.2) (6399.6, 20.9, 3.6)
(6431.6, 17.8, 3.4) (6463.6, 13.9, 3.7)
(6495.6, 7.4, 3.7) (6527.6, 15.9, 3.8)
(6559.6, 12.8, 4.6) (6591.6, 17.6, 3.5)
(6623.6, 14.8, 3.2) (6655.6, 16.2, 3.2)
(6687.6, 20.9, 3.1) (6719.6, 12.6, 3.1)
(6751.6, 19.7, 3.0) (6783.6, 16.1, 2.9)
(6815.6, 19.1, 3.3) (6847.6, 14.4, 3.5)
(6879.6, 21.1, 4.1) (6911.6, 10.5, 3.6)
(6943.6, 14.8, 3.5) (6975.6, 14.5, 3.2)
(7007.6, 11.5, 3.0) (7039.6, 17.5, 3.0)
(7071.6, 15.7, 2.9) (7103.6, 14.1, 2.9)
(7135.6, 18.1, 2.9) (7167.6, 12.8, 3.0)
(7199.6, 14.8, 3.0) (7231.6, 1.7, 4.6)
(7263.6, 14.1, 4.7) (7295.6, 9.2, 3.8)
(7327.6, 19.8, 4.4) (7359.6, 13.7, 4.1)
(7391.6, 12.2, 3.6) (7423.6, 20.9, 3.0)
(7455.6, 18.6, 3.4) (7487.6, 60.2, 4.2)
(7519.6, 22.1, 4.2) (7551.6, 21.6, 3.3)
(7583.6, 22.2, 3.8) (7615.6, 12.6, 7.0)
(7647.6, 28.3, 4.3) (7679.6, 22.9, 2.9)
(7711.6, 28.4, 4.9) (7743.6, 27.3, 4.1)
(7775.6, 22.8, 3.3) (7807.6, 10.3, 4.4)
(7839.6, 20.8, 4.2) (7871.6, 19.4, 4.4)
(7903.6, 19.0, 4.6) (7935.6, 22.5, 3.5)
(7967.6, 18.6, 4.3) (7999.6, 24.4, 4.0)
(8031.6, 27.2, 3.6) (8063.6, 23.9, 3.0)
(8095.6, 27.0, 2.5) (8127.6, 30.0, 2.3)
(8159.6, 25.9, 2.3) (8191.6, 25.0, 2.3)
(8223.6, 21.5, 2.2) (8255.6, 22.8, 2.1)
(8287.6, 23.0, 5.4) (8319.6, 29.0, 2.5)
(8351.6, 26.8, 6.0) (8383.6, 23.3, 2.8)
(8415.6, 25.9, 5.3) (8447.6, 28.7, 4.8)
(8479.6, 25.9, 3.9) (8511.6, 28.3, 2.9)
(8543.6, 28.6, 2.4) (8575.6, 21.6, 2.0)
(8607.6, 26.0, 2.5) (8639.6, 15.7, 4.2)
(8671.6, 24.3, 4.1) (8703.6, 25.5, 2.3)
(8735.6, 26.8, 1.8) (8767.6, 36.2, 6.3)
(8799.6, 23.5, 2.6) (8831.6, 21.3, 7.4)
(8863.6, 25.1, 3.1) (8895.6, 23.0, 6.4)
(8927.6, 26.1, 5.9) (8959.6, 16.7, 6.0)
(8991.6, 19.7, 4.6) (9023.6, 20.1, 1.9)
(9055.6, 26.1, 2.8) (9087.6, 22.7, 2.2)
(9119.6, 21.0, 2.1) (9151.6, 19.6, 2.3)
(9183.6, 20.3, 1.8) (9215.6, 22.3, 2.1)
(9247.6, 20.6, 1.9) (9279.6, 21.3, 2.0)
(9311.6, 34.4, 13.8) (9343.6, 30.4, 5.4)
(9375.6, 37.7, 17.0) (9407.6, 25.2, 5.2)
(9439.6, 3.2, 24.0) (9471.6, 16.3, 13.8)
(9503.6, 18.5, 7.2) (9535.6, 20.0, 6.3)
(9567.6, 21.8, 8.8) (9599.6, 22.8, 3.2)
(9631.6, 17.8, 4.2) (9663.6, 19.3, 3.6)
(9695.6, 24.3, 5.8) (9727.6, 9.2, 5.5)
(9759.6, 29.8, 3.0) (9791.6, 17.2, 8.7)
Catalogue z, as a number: 1.01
